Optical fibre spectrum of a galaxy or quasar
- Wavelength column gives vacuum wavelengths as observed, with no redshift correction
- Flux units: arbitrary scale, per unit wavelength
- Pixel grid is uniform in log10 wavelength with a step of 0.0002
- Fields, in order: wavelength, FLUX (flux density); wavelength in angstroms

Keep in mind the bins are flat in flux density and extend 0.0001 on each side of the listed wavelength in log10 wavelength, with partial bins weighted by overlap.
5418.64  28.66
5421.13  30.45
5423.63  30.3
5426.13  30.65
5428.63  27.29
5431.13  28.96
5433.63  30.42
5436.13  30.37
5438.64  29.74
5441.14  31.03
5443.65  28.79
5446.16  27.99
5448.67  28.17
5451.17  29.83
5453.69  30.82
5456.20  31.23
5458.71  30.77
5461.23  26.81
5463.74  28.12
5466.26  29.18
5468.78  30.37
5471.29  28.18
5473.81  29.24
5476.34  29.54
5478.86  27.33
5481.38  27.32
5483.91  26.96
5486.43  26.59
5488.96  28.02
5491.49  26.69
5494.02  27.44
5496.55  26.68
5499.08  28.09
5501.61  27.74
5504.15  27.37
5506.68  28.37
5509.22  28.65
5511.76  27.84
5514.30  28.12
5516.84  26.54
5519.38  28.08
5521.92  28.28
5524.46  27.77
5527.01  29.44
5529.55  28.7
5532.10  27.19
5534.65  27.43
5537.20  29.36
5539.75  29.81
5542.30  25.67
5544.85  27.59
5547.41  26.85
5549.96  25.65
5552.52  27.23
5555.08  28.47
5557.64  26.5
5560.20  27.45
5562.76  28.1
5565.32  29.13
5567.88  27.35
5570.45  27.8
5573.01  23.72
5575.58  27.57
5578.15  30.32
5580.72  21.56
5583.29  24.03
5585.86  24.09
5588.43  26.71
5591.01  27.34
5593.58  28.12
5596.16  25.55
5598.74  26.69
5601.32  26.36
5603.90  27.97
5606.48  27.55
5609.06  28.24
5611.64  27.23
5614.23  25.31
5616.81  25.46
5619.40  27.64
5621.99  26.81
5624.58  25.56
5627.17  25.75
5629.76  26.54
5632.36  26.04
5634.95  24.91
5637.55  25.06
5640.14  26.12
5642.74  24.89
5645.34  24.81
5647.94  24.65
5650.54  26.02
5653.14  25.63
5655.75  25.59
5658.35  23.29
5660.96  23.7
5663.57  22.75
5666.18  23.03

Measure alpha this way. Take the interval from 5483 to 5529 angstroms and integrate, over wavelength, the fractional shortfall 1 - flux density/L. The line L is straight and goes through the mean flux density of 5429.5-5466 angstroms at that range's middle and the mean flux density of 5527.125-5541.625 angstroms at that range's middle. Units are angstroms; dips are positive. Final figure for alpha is 1.70 angstroms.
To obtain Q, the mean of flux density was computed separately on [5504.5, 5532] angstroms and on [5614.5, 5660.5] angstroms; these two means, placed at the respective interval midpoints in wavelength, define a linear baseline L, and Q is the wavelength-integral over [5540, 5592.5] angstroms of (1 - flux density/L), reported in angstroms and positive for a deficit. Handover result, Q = 0.7 angstroms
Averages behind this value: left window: 28.1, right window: 25.5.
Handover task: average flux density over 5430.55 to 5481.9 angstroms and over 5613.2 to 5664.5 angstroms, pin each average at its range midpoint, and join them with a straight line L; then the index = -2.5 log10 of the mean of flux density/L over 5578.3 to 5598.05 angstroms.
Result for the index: 0.032 mag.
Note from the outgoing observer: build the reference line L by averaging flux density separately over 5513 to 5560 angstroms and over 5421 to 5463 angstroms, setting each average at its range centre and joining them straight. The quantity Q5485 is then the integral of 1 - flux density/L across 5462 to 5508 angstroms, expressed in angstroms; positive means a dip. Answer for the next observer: 1.3 angstroms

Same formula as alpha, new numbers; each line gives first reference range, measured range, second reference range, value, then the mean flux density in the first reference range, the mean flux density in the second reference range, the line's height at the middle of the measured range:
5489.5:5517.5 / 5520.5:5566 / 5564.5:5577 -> -0.8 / 27.6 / 27.1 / 27.3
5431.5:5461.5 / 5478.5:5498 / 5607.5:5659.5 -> 1.2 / 29.7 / 25.8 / 28.9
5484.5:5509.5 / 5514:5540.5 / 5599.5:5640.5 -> -1.0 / 27.5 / 26.4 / 27.2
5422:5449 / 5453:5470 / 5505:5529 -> -0.3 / 29.5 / 28.1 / 29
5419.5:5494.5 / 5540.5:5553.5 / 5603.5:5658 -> 0.3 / 29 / 26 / 27.4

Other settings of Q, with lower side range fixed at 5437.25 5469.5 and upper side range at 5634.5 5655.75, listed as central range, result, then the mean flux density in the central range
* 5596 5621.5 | -0.8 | 26.9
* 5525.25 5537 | -0.2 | 28.3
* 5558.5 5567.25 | -0.3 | 28.1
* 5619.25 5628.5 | -0.2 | 26.3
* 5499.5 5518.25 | 0.3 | 27.8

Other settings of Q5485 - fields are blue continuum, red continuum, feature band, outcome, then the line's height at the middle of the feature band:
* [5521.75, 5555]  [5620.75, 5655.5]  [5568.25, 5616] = 0.23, 26.6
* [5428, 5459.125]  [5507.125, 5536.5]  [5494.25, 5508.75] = 0.39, 28.5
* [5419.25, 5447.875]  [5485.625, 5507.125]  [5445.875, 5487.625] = -0.44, 28.4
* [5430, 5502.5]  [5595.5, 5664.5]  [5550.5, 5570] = -0.46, 27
